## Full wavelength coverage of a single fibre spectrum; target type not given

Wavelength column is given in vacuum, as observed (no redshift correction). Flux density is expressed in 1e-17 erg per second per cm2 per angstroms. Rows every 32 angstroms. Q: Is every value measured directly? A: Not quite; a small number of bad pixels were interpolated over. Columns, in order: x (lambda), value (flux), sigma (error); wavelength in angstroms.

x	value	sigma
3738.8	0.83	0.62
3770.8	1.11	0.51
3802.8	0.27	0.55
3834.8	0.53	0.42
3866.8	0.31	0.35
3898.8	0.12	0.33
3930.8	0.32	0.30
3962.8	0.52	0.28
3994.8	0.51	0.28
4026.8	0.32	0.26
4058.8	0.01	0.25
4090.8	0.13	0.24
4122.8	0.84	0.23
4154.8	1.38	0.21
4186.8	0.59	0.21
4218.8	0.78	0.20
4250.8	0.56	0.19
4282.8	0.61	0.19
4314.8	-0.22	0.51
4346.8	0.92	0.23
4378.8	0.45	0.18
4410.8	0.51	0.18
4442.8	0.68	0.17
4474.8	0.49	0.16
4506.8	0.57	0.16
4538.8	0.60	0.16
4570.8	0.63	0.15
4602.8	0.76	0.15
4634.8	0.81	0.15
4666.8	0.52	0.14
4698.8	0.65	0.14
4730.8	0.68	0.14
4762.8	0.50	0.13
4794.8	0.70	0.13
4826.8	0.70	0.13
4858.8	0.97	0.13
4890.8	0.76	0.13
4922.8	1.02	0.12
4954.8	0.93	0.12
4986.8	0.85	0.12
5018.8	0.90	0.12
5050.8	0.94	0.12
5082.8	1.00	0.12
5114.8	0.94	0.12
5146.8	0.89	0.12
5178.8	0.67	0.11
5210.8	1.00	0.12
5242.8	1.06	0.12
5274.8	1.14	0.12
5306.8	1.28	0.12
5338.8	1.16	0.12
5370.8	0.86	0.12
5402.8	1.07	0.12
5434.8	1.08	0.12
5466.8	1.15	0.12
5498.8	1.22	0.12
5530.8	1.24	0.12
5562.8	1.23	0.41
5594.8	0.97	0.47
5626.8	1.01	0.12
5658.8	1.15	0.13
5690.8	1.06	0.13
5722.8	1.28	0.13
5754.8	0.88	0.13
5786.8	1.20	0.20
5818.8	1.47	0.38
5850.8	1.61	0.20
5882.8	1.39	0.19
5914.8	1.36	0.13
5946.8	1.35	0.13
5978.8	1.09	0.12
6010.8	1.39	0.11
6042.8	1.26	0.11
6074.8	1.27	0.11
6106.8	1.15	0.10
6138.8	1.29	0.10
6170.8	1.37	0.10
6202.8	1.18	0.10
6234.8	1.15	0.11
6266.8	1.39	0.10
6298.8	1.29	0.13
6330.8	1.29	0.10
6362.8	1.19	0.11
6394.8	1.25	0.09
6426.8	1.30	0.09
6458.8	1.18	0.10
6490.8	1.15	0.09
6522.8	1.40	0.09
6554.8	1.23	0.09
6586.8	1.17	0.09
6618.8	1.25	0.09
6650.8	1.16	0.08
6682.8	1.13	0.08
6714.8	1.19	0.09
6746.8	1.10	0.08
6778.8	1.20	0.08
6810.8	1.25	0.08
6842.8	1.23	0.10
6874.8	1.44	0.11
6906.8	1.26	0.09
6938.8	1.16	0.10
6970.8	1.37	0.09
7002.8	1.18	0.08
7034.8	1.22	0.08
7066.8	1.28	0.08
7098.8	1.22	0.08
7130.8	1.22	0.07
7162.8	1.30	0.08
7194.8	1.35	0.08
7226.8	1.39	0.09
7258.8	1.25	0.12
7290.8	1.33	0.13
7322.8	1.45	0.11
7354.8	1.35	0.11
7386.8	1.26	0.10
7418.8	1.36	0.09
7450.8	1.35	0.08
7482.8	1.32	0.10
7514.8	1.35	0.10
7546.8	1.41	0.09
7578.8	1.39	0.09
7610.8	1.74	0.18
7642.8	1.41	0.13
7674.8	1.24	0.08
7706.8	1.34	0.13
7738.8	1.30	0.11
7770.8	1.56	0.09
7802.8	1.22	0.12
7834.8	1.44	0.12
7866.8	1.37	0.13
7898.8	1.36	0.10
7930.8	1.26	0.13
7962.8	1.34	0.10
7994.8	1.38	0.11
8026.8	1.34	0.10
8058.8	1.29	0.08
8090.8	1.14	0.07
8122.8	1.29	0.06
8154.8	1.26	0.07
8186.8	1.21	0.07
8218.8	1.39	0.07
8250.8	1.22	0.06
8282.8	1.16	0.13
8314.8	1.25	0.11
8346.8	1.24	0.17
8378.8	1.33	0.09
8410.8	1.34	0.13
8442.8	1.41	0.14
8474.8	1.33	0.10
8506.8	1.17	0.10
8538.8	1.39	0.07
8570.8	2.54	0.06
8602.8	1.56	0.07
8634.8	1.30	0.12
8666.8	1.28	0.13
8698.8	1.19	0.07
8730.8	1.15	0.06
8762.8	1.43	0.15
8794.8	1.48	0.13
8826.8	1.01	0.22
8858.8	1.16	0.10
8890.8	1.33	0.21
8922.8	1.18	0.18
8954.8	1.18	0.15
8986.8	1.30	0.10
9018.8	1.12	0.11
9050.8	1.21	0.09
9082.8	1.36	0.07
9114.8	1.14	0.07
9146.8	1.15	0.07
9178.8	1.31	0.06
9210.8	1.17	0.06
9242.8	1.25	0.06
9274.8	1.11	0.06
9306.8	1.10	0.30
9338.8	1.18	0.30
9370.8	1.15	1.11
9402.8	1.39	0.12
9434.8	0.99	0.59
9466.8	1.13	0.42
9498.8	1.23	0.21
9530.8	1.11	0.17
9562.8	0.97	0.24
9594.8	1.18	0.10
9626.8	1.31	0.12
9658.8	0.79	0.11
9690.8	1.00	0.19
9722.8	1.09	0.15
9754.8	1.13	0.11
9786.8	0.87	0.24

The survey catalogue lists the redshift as 0.30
